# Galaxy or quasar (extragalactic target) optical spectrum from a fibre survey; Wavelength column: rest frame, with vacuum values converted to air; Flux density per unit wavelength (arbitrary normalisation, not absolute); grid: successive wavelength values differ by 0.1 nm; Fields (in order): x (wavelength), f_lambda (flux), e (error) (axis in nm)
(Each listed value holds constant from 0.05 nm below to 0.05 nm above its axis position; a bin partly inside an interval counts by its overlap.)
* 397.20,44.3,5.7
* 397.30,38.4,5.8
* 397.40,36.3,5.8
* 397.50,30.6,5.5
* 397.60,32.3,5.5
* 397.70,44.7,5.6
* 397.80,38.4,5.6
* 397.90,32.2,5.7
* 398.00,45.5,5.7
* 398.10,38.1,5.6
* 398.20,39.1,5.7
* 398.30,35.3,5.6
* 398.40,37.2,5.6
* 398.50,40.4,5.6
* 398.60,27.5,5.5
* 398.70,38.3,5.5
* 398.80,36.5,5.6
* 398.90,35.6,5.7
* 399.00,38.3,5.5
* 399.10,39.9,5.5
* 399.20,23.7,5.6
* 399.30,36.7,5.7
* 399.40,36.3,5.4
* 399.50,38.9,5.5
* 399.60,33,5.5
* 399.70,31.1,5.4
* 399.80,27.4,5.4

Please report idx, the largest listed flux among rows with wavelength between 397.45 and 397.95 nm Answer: 44.7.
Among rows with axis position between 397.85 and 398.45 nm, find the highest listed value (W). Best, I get 45.5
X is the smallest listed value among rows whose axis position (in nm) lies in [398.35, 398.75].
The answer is 27.5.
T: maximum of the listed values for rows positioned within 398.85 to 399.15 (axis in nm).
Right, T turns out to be 39.9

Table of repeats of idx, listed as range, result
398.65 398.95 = 38.3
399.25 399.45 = 36.7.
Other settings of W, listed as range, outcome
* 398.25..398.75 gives 40.4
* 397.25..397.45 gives 38.4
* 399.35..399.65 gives 38.9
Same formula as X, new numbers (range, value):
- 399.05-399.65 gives 23.7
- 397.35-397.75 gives 30.6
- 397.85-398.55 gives 32.2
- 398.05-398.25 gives 38.1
